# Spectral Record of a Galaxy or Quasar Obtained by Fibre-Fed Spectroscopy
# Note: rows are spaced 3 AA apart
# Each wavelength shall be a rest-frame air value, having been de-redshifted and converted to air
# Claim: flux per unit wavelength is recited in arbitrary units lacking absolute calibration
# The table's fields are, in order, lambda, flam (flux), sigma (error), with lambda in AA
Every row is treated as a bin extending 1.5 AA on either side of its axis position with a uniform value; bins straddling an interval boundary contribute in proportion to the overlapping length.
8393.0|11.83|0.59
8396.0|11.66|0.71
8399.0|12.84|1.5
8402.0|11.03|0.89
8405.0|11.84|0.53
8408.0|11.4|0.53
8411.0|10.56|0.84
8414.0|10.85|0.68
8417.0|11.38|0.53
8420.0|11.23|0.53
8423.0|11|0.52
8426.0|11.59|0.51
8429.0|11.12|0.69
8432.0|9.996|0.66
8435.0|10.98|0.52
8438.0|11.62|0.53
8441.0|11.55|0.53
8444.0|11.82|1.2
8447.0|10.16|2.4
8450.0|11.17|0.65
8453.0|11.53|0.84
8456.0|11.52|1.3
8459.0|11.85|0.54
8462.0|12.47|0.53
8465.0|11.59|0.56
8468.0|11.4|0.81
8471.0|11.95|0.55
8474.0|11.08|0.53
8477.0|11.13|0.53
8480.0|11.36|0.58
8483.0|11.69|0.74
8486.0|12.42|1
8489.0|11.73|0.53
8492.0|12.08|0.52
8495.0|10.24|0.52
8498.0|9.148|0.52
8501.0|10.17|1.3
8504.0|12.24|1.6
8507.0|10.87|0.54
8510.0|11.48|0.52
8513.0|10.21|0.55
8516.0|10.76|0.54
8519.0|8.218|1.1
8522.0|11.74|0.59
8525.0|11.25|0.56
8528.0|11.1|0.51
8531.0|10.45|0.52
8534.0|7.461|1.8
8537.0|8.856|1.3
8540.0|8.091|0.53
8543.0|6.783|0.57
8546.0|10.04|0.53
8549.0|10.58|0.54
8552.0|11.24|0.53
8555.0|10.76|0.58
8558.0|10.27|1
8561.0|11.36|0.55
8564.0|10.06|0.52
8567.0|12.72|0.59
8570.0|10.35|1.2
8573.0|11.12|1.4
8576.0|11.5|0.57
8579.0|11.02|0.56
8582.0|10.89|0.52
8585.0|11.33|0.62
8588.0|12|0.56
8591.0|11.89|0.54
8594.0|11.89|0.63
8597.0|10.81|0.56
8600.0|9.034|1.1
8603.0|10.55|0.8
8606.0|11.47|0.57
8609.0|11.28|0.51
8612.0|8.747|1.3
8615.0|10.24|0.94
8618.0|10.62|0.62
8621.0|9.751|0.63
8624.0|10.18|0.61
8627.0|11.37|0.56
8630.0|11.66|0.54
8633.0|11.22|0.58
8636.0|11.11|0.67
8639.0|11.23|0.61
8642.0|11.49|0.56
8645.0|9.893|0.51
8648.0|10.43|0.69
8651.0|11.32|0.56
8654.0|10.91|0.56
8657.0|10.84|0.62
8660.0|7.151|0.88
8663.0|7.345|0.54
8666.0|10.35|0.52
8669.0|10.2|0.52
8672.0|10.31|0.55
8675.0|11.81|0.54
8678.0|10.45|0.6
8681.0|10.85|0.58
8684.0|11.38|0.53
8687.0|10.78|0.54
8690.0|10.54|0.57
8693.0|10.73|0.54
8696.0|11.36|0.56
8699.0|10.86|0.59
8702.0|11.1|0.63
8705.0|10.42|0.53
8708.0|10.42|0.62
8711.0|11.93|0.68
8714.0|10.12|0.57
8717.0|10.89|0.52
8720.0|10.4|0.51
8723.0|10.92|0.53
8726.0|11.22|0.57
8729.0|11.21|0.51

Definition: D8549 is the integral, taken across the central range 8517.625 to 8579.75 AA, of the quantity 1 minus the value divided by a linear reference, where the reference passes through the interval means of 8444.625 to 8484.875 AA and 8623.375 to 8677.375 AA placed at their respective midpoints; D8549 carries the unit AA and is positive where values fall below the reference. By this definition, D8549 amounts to 4.5 AA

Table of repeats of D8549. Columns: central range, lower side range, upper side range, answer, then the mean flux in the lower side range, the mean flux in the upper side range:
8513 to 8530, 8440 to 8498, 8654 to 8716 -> 1.0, 11.5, 10.5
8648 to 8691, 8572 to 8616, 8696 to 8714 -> 2.4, 10.9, 10.9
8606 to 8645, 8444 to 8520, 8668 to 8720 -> 0.7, 11.2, 10.8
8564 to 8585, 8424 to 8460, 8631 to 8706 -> -0.7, 11.2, 10.6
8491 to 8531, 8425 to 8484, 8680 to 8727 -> 2.0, 11.4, 10.9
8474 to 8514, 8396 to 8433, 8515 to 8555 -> -3.4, 11.3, 9.76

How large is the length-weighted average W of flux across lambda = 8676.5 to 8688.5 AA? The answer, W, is 10.9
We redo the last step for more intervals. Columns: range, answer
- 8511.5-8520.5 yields 9.73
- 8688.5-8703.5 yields 10.9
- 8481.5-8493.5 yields 12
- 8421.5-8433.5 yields 10.9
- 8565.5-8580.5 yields 11.3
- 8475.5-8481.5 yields 11.2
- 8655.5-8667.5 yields 8.92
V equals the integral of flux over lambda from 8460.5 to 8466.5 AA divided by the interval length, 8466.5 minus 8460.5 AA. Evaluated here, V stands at 12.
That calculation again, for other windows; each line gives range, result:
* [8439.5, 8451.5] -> 11.2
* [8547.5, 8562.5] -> 10.8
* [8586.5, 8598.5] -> 11.6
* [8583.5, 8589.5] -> 11.7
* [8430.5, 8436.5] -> 10.5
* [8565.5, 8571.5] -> 11.5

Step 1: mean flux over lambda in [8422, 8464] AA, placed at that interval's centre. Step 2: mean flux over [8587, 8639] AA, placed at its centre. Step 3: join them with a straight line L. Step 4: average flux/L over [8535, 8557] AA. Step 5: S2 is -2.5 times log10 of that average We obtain 0.17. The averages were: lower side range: 11.3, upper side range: 10.8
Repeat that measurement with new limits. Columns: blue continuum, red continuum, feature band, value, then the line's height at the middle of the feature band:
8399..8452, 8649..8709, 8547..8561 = 0.006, 10.8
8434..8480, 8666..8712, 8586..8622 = 0.036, 11.1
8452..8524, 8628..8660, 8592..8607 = 0.018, 10.9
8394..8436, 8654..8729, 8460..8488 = -0.055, 11.1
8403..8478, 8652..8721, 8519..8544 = 0.167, 11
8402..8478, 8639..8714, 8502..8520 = 0.039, 11.1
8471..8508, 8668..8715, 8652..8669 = 0.154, 10.9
